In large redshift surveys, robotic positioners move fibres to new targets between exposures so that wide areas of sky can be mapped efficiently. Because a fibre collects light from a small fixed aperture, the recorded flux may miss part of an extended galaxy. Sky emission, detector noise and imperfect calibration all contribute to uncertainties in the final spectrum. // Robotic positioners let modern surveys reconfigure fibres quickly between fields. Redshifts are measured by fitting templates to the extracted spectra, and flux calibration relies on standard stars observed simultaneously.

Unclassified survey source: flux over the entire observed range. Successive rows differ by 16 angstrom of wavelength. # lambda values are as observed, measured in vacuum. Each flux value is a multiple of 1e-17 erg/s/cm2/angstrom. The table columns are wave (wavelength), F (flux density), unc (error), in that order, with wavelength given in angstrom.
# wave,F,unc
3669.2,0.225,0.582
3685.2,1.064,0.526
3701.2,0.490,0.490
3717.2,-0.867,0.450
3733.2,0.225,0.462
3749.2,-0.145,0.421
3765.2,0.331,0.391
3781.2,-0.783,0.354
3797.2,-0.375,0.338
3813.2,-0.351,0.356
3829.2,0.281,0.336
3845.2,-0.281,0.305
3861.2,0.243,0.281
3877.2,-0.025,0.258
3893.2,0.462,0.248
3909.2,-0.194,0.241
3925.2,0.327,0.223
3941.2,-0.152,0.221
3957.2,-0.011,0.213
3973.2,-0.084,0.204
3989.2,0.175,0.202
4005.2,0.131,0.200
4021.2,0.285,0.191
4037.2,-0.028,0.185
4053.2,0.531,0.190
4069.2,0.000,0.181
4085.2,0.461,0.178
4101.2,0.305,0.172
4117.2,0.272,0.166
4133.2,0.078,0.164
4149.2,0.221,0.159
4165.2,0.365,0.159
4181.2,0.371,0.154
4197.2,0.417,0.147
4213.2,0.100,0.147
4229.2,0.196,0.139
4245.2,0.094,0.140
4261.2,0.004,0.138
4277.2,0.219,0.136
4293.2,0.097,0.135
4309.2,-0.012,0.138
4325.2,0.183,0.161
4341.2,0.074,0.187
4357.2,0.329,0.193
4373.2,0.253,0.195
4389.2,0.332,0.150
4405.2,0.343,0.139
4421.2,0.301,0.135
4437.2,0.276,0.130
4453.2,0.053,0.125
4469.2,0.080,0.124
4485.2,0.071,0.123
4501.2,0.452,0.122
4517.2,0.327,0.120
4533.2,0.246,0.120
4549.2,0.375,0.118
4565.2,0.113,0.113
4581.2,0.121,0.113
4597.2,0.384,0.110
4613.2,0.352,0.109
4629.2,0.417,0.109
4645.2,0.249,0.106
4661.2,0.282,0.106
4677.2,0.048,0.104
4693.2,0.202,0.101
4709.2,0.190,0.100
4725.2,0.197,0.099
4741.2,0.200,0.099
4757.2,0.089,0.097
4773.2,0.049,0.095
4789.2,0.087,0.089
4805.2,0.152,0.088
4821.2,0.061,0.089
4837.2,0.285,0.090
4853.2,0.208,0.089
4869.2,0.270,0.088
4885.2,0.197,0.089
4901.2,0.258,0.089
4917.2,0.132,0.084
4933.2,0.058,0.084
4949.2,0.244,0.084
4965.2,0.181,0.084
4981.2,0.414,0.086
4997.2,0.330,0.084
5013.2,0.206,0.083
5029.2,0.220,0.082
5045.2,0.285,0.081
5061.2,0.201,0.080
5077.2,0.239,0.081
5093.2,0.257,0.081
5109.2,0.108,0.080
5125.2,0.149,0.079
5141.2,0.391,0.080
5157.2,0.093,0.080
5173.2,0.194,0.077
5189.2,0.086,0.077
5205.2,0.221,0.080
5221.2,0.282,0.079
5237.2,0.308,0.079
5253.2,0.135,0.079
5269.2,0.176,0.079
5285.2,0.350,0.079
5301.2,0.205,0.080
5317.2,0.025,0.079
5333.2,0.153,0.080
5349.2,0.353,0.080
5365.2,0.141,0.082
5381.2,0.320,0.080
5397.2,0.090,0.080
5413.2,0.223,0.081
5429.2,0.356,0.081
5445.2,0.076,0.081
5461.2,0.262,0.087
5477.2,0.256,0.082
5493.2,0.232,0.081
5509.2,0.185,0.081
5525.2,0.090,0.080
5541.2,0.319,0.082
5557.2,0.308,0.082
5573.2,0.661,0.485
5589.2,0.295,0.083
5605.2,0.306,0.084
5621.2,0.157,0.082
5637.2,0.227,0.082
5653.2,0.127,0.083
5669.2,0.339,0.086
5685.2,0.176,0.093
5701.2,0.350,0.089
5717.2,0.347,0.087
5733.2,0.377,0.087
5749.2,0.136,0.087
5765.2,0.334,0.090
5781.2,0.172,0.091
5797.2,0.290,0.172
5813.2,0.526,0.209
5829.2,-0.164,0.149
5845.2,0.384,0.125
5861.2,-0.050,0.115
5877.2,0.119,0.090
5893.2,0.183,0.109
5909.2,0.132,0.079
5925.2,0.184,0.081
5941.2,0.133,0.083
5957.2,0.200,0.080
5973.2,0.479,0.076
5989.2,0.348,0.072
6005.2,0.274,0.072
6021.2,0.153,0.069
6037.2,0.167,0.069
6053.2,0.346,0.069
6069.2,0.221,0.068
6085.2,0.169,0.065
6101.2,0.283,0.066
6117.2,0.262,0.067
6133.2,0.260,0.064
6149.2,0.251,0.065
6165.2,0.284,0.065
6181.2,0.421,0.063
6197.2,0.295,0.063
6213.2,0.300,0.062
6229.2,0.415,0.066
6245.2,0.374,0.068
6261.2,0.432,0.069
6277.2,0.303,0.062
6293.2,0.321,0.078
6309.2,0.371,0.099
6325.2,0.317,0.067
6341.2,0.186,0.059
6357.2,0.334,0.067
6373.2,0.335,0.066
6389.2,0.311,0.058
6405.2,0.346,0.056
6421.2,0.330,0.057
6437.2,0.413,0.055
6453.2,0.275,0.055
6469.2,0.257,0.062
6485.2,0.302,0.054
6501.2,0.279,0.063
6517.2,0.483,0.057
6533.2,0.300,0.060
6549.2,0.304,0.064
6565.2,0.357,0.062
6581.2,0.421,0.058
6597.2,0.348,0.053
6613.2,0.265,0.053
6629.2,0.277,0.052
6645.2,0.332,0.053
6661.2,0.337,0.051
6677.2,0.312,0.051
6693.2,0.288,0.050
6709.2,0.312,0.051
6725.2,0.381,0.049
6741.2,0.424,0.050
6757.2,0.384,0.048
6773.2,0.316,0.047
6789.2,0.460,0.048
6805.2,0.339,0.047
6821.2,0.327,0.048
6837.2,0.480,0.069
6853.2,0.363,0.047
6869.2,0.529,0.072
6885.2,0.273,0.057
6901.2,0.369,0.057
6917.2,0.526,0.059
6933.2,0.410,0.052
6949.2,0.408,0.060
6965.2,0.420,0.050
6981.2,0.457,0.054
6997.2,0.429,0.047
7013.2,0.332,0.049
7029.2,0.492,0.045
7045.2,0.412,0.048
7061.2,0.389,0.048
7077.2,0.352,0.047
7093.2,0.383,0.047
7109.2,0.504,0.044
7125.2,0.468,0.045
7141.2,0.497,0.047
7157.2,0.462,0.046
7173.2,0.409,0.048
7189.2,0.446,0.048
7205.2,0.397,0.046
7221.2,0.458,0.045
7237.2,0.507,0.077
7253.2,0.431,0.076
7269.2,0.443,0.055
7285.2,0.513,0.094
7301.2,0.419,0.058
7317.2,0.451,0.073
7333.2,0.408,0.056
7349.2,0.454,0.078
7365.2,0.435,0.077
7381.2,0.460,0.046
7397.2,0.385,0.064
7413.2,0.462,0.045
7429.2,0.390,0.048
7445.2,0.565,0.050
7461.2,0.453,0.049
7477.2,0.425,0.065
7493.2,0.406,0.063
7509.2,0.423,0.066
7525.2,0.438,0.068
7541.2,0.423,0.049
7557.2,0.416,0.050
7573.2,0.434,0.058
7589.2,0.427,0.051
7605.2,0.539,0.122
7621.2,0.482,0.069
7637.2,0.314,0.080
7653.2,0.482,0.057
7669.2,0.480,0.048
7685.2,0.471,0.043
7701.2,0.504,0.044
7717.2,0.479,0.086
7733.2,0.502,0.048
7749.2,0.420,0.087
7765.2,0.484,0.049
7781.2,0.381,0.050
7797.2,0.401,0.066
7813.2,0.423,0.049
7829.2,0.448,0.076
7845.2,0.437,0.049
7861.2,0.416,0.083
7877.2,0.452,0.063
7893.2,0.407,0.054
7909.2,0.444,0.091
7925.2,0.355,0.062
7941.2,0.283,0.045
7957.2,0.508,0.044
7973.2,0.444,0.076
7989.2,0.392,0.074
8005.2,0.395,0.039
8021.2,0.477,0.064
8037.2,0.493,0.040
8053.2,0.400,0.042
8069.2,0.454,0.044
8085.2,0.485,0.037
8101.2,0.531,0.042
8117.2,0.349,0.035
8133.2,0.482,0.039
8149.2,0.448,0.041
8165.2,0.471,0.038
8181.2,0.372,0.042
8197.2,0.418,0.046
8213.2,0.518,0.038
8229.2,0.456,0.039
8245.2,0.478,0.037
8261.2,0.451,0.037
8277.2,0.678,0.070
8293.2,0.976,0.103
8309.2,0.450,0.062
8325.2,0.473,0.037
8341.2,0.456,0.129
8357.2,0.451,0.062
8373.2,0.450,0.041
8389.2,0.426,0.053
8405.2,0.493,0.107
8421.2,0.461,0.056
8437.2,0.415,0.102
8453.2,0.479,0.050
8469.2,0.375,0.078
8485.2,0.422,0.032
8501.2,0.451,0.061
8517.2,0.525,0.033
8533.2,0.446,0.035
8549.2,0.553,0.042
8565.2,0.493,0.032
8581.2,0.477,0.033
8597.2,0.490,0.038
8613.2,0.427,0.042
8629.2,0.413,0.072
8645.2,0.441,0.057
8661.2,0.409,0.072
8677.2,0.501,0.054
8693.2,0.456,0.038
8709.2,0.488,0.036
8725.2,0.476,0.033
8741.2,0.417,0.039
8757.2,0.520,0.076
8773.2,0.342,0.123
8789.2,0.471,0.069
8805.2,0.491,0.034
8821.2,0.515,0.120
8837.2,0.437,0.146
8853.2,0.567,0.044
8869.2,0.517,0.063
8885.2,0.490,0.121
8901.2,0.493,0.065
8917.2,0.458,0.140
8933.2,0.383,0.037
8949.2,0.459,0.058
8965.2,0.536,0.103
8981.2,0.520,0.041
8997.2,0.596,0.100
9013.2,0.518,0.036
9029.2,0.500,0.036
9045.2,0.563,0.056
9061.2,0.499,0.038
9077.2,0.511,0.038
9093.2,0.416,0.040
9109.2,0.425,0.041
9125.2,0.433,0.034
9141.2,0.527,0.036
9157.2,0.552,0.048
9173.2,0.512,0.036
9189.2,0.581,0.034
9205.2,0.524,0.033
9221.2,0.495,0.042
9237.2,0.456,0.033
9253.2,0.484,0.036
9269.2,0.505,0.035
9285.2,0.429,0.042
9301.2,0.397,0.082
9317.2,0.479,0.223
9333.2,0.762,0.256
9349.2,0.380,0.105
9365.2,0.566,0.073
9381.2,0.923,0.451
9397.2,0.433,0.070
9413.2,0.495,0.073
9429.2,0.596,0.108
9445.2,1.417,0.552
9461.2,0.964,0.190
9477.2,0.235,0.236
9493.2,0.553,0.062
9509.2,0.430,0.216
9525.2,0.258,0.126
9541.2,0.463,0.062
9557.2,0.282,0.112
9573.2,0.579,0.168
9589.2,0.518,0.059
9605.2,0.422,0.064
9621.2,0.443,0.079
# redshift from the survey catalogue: 0.54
